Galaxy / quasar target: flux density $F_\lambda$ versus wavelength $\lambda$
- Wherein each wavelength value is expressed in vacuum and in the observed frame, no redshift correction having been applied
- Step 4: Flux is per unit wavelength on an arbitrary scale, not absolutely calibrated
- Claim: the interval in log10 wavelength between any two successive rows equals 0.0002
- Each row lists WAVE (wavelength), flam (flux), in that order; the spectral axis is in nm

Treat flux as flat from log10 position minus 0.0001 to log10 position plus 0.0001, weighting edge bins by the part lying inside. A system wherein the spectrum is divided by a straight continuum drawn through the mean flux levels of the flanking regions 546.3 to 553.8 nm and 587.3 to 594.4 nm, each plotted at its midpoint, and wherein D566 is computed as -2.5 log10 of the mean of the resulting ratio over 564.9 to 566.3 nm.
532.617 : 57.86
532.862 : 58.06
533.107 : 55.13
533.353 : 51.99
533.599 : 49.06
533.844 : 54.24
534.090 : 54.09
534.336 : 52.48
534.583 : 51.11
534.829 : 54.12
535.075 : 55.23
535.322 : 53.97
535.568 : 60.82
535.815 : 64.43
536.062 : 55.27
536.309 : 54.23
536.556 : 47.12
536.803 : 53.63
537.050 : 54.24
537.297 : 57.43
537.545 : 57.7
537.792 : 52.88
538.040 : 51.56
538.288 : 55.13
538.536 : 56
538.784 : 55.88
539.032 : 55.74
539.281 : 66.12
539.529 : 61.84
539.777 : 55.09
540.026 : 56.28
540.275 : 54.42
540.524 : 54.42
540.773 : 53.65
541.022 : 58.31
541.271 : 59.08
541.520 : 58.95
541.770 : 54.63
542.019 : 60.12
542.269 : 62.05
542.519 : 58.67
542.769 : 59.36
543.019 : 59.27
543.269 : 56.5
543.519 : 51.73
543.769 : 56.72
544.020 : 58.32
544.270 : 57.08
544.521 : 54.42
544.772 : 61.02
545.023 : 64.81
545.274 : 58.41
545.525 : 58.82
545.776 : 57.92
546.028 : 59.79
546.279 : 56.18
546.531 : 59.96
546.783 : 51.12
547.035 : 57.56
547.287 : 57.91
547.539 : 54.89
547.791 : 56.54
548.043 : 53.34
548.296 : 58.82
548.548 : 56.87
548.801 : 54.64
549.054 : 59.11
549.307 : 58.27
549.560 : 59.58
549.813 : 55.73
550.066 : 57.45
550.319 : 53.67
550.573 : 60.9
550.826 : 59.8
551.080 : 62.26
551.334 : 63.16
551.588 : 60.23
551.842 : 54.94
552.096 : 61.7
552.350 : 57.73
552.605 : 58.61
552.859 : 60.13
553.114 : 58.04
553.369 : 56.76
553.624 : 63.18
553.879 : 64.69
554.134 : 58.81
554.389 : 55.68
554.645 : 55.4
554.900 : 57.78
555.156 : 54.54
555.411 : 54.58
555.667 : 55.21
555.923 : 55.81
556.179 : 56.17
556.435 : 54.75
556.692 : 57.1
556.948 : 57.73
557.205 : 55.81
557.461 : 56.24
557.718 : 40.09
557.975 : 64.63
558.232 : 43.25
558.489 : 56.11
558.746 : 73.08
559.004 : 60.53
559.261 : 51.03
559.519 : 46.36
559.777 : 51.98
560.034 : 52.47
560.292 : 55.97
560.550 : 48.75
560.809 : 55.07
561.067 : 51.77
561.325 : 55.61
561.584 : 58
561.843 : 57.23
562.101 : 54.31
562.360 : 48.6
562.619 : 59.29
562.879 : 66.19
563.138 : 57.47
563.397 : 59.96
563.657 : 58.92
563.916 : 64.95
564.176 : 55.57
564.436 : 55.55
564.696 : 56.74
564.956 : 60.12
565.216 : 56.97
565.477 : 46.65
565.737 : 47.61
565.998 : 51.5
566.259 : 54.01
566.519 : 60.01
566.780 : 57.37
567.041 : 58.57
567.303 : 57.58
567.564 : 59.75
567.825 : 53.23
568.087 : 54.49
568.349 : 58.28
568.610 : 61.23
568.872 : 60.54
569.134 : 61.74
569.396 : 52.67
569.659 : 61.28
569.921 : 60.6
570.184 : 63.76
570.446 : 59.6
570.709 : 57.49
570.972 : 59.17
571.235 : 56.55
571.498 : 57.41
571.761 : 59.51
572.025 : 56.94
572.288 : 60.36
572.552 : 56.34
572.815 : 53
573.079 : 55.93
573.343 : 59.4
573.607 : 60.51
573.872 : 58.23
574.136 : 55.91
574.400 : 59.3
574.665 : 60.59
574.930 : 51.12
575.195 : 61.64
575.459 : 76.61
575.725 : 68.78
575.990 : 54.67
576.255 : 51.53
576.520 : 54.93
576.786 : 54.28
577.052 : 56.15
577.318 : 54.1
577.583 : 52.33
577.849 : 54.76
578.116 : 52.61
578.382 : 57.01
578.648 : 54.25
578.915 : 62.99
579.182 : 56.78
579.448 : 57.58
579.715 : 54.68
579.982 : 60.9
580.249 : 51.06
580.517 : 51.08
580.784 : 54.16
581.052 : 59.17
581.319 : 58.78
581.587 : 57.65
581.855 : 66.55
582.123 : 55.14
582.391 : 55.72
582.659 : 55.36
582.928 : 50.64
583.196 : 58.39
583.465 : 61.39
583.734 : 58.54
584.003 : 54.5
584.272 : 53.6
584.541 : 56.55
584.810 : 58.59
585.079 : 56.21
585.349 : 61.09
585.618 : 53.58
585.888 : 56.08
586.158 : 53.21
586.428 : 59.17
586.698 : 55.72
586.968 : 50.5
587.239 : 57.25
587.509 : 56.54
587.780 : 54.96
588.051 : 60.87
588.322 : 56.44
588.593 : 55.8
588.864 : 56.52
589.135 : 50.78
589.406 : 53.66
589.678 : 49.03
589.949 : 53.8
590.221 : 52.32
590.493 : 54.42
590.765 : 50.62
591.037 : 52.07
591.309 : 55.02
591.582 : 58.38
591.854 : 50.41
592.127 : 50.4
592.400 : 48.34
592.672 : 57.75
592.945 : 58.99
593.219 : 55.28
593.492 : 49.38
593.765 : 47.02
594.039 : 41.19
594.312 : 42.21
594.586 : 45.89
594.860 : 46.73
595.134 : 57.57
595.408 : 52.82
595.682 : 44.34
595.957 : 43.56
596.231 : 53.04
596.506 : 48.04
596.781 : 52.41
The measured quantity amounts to 0.08 mag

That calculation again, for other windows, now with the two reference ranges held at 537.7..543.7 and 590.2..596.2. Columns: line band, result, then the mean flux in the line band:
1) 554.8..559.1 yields -0.019 mag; 56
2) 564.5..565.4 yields -0.059 mag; 57.1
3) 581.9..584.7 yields -0.090 mag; 56.3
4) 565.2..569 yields -0.040 mag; 55.8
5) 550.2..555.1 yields -0.066 mag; 59.1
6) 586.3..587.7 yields -0.088 mag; 55.8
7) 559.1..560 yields 0.087 mag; 50.5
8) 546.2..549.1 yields -0.003 mag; 56.3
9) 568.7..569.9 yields -0.110 mag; 59.3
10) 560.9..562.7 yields -0.008 mag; 54.9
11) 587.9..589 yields -0.122 mag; 57.4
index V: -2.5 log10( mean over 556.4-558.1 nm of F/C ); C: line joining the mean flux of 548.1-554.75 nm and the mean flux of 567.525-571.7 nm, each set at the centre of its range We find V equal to 0.066 mag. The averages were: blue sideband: 58.7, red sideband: 58.6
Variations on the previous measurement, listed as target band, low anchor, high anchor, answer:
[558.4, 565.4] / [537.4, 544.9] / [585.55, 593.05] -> -0.01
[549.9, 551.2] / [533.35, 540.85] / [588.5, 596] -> -0.09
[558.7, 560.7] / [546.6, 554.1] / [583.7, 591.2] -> 0.06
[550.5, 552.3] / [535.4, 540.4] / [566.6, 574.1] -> -0.06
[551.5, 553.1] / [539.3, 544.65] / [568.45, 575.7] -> -0.01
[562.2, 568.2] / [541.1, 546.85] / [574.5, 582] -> 0.02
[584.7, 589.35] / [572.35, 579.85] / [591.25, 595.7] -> -0.06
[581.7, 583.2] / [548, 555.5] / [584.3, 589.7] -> -0.02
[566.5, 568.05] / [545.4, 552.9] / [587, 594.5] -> -0.03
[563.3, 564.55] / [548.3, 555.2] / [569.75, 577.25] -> -0.01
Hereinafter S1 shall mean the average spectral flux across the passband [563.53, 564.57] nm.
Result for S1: 58.8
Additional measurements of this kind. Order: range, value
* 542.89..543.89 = 56.1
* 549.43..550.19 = 57.6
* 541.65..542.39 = 59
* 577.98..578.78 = 54.6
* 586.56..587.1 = 53.2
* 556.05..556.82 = 56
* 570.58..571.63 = 57.7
